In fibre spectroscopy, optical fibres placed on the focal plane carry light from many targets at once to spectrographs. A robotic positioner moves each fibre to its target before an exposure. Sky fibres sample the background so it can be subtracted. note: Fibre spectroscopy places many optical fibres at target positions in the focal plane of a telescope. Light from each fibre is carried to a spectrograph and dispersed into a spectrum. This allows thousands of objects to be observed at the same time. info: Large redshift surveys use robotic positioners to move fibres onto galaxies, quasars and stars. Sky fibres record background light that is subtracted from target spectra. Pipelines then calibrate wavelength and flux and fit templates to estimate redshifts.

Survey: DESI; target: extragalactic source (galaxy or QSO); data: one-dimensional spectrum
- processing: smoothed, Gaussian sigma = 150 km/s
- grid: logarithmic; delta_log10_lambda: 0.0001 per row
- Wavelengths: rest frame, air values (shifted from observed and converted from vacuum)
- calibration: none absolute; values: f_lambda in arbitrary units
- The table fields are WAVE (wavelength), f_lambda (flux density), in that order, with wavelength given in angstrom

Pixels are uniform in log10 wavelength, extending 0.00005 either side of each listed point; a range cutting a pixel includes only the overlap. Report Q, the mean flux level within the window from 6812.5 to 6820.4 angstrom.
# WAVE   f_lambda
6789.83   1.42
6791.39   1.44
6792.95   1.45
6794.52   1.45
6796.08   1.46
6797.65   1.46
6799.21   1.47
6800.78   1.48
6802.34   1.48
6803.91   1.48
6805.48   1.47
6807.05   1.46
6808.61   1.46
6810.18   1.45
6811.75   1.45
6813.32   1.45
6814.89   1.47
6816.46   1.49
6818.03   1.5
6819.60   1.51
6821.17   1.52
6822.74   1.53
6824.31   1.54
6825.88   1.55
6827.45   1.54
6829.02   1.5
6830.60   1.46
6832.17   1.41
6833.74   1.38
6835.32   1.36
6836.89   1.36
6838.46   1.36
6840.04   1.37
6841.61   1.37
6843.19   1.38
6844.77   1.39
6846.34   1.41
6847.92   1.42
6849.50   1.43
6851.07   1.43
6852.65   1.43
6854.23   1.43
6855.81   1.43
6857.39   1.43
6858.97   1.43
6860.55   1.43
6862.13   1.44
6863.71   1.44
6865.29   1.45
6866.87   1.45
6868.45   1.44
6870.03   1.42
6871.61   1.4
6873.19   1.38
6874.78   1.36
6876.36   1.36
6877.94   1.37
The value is 1.48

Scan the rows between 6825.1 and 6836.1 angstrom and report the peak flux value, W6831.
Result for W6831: 1.55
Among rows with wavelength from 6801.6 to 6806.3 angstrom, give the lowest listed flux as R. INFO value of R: 1.47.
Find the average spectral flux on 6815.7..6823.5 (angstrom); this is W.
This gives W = 1.51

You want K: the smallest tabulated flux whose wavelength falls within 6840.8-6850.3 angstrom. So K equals 1.37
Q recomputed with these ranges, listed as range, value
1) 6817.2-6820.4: 1.5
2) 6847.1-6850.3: 1.43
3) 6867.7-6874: 1.41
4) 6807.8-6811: 1.46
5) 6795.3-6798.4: 1.46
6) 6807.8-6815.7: 1.46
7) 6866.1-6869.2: 1.45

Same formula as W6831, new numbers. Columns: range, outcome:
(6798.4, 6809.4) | 1.48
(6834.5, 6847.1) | 1.41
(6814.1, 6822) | 1.52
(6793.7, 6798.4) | 1.46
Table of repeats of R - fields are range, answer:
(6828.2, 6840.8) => 1.36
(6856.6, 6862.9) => 1.43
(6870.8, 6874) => 1.38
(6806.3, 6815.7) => 1.45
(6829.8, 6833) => 1.41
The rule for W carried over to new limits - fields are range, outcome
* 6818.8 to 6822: 1.52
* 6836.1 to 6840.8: 1.36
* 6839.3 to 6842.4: 1.37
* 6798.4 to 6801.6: 1.48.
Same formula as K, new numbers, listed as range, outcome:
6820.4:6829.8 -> 1.5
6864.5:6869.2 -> 1.44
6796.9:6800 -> 1.46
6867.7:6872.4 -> 1.4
